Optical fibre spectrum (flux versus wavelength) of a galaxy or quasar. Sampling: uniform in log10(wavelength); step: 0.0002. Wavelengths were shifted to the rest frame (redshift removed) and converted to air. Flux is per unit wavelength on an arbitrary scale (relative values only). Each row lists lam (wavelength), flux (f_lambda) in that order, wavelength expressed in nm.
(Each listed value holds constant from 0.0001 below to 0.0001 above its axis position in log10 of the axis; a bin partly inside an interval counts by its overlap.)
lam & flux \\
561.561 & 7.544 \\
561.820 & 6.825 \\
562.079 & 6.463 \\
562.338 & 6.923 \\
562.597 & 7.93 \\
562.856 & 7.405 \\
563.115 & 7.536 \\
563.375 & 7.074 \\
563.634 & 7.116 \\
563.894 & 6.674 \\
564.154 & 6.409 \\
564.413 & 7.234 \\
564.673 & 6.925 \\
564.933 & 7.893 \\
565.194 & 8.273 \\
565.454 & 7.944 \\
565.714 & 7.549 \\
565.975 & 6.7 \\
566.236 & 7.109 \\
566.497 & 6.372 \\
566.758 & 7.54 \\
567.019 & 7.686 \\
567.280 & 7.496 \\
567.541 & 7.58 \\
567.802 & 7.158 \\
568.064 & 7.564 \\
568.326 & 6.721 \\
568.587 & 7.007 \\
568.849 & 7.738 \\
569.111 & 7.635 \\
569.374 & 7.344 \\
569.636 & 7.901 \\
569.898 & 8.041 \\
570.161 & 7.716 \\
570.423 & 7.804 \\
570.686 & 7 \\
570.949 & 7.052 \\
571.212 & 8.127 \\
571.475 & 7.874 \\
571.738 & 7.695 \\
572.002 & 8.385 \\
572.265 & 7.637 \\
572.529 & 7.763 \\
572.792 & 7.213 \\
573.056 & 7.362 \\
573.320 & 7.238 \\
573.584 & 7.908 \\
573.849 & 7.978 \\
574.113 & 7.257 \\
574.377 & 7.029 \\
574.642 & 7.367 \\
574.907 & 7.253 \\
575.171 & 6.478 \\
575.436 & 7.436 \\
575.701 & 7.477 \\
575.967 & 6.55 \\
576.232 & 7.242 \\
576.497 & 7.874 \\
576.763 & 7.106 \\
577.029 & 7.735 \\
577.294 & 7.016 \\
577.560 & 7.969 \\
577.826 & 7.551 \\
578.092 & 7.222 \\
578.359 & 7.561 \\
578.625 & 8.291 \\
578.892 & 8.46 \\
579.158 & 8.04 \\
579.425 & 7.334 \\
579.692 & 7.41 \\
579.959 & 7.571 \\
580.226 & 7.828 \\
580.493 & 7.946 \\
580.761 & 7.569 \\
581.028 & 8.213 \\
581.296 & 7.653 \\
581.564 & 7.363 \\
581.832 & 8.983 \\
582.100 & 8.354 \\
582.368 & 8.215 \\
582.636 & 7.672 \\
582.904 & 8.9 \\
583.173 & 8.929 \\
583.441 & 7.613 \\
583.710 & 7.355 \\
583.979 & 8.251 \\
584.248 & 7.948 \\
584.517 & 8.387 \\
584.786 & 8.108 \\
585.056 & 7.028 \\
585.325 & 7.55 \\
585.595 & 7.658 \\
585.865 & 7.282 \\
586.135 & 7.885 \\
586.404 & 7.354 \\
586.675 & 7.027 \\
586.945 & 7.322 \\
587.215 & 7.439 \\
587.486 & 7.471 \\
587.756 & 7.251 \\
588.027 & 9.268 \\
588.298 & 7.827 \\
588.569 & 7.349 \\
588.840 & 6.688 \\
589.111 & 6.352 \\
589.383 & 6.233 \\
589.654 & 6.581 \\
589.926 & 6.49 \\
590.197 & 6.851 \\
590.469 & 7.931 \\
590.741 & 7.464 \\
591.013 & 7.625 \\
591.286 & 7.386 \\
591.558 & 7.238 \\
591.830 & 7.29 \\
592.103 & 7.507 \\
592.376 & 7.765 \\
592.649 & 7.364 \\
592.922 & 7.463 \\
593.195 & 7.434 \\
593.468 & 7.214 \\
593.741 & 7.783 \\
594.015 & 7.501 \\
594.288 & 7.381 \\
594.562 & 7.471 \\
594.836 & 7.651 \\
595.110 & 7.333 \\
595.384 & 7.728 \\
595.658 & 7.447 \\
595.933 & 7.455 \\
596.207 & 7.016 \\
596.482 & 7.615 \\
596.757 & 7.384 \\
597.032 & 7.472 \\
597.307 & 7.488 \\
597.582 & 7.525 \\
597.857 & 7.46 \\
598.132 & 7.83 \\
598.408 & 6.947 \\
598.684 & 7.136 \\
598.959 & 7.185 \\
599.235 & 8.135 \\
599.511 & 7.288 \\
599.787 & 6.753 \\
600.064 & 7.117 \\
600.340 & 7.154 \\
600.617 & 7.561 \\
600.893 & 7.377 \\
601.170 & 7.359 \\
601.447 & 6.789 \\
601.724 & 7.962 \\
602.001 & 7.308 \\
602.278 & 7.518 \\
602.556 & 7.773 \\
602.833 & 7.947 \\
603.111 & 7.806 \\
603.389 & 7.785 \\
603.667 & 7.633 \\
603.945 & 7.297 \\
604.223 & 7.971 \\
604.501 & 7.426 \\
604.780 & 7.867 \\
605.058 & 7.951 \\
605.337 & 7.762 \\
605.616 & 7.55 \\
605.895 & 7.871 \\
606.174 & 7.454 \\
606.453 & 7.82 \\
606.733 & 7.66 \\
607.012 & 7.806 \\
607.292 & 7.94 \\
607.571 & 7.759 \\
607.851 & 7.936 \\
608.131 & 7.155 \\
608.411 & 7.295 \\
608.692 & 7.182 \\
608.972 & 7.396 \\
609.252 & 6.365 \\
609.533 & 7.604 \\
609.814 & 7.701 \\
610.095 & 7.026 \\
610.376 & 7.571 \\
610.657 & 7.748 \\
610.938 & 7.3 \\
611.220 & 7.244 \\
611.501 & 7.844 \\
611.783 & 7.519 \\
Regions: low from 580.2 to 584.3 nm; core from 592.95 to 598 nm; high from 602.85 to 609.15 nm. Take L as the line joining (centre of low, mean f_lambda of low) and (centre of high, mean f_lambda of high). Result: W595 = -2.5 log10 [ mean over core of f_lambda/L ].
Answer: 0.05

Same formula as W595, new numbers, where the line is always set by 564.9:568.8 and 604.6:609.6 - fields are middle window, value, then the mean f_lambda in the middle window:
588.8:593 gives 0.05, 7.15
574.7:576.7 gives 0.03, 7.19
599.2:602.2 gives 0.03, 7.32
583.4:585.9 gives -0.04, 7.74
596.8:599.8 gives 0.02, 7.41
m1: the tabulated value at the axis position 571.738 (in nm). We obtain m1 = 7.695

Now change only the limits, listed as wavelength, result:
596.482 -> 7.615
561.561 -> 7.544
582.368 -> 8.215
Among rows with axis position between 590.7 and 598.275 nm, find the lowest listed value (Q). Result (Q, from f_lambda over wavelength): 7.016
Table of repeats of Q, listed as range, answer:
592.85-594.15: 7.214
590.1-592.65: 6.851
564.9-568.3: 6.372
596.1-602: 6.753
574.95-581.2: 6.478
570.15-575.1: 7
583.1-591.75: 6.233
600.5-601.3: 7.359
